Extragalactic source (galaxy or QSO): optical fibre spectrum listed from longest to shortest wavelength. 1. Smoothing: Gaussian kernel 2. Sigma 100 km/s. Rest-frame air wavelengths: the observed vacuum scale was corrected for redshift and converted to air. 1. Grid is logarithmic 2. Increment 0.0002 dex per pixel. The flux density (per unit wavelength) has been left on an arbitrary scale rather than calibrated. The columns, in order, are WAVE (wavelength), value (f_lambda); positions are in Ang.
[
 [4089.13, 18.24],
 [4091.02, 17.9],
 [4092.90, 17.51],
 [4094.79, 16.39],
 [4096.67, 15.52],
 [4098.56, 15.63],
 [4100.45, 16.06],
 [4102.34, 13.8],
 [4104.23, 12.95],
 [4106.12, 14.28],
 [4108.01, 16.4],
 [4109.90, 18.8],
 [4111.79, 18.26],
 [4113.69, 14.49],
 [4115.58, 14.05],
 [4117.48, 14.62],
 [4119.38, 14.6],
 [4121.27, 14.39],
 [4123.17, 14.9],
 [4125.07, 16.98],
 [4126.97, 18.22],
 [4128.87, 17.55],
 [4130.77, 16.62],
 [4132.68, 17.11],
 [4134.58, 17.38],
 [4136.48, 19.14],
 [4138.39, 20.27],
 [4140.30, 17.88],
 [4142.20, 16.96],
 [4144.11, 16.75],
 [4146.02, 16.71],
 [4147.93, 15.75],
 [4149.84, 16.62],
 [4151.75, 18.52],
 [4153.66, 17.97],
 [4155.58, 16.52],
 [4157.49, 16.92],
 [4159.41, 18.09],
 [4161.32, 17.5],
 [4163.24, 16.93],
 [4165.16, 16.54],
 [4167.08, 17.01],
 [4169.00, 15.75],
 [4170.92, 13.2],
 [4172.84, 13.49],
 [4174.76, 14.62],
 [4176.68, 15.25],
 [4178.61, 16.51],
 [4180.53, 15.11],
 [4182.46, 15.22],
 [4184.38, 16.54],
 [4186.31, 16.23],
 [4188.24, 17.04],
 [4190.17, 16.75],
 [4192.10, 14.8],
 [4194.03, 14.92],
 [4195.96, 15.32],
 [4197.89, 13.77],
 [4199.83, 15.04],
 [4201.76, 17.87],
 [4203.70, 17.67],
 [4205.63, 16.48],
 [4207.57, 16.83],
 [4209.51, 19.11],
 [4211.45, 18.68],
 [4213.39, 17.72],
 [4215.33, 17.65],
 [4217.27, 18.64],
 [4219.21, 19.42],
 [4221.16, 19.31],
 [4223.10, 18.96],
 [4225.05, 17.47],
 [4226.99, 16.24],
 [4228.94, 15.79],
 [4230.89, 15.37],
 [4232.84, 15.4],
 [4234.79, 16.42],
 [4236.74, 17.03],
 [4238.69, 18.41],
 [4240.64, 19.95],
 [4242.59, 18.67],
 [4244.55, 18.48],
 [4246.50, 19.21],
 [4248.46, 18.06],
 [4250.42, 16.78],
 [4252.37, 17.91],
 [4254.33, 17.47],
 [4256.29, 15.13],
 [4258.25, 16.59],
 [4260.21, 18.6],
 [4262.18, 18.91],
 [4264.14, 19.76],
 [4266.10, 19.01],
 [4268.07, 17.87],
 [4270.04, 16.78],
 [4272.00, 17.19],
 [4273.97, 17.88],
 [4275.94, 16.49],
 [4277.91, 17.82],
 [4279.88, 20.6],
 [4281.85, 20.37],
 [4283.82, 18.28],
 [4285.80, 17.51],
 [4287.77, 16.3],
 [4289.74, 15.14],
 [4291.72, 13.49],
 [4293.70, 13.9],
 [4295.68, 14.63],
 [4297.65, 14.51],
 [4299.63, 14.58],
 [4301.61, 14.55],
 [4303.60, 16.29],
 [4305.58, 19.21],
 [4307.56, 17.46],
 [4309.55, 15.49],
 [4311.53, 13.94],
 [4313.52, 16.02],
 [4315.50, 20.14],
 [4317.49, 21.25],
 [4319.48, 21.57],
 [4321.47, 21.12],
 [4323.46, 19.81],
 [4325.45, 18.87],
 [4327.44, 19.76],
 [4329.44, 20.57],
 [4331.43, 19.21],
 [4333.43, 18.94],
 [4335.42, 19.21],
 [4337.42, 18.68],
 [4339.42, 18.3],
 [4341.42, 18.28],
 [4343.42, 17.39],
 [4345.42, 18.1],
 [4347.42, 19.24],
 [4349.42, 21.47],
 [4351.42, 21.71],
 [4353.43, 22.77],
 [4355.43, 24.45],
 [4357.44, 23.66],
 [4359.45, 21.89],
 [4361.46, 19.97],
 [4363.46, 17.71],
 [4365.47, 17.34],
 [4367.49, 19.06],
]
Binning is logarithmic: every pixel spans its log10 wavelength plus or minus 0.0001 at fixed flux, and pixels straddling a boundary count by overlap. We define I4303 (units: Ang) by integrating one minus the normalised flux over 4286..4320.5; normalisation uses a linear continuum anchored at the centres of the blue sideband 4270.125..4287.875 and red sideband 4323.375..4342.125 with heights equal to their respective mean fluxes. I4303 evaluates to 4.0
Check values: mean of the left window 18.1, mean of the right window 19.1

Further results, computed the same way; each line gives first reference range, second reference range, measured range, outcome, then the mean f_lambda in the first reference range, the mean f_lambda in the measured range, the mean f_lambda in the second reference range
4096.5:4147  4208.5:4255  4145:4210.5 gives 3.20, 16.3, 16.3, 17.8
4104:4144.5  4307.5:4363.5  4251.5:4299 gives 4.02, 16.5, 17.1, 19.6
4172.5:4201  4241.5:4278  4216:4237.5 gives -0.71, 15.4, 17.3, 17.8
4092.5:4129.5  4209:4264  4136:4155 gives -1.52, 15.7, 17.6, 17.8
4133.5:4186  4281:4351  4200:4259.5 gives -1.45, 16.6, 17.6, 17.9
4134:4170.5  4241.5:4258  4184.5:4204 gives 1.72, 17.3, 15.9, 17.7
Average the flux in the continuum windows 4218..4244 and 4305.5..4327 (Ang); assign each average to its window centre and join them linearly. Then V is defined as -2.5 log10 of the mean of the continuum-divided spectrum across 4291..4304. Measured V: 0.26 mag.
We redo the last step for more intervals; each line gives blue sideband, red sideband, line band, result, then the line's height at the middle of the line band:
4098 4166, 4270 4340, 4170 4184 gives 0.14 mag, 16.9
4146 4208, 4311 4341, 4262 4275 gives -0.01 mag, 18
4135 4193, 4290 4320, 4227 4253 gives -0.06 mag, 16.4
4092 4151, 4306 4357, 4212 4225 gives -0.05 mag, 17.8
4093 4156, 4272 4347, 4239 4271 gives -0.04 mag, 17.3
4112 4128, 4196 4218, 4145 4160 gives -0.07 mag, 16.1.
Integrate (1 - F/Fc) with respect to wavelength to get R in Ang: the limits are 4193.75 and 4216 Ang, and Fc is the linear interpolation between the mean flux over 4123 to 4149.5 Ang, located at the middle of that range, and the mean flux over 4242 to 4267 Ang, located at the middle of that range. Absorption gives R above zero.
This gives 1.2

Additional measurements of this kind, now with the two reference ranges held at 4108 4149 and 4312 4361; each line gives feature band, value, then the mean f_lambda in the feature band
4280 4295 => 2.0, 16.6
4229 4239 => 1.1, 16.3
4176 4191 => 1.3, 16.1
